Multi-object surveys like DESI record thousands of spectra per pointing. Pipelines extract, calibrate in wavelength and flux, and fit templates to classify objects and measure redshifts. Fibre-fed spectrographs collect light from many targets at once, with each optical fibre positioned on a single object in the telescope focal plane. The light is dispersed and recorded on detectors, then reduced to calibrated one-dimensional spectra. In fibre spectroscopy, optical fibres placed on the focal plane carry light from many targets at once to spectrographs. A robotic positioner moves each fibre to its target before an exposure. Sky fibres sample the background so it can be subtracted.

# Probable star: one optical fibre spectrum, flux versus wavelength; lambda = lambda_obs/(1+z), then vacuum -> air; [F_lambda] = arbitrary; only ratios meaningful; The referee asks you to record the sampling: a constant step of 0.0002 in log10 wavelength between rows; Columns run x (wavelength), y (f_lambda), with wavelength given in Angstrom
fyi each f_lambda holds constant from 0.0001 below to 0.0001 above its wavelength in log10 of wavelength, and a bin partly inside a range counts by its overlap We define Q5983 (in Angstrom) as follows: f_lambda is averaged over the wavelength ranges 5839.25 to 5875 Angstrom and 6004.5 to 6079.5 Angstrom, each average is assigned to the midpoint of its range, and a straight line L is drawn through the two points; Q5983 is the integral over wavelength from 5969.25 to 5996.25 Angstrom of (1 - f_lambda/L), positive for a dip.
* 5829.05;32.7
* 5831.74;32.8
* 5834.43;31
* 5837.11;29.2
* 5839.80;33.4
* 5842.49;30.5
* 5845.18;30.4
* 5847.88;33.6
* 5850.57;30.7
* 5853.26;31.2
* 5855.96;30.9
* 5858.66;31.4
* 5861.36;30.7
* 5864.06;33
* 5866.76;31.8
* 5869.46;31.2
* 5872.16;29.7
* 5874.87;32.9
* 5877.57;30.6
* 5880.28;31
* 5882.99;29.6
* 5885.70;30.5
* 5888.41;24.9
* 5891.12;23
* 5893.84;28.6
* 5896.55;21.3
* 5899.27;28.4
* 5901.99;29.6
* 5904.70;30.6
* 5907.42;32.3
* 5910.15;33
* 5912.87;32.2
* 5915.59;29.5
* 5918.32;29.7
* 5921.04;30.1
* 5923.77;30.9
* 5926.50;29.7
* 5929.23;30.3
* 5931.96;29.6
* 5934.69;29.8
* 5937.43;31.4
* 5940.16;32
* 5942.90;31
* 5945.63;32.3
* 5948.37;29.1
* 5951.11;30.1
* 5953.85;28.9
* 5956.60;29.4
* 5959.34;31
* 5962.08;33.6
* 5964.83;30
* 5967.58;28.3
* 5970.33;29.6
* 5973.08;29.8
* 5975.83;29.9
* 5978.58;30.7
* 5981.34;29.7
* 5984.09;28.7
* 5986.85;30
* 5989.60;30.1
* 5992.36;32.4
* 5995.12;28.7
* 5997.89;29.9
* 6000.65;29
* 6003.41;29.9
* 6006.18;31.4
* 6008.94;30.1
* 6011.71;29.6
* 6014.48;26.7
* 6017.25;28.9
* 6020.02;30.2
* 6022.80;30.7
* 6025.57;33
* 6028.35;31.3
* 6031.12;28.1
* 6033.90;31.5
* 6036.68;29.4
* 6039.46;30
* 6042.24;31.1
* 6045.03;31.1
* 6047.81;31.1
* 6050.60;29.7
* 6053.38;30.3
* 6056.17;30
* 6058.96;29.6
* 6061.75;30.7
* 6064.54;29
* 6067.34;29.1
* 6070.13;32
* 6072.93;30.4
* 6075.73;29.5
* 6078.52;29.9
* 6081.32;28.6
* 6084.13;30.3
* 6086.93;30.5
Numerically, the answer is 0.5 Angstrom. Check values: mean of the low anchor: 31.4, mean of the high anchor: 30.2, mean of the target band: 30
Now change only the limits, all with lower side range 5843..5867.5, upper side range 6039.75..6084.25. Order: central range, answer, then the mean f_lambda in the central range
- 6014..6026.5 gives 0.2 Angstrom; 30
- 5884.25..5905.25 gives 2.8 Angstrom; 27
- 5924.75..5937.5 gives 0.4 Angstrom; 30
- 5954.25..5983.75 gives 0.6 Angstrom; 30.1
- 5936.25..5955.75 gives 0.2 Angstrom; 30.6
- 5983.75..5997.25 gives 0.2 Angstrom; 30.1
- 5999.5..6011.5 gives 0.2 Angstrom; 30.1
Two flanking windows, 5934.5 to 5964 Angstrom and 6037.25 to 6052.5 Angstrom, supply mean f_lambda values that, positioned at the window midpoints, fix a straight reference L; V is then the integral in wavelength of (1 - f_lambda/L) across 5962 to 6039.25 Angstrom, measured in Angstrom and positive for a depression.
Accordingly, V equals 1.7 Angstrom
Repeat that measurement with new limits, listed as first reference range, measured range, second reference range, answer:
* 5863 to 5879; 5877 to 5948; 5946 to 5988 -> 2.67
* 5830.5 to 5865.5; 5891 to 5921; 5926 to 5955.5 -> 1.51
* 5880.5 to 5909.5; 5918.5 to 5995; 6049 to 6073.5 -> -3.78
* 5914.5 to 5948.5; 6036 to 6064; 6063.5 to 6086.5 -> -0.28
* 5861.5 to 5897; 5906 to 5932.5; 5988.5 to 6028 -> -1.08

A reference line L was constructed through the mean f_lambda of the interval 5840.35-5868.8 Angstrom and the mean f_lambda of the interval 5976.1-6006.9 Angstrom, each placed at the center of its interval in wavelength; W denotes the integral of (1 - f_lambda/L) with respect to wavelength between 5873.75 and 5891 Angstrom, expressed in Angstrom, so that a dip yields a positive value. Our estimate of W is 1.0 Angstrom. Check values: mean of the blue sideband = 31.5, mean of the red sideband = 30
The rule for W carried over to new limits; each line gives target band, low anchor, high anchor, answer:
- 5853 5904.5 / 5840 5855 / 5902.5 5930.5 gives 2.77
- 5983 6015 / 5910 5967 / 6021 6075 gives 0.72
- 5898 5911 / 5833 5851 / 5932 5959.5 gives 0.03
